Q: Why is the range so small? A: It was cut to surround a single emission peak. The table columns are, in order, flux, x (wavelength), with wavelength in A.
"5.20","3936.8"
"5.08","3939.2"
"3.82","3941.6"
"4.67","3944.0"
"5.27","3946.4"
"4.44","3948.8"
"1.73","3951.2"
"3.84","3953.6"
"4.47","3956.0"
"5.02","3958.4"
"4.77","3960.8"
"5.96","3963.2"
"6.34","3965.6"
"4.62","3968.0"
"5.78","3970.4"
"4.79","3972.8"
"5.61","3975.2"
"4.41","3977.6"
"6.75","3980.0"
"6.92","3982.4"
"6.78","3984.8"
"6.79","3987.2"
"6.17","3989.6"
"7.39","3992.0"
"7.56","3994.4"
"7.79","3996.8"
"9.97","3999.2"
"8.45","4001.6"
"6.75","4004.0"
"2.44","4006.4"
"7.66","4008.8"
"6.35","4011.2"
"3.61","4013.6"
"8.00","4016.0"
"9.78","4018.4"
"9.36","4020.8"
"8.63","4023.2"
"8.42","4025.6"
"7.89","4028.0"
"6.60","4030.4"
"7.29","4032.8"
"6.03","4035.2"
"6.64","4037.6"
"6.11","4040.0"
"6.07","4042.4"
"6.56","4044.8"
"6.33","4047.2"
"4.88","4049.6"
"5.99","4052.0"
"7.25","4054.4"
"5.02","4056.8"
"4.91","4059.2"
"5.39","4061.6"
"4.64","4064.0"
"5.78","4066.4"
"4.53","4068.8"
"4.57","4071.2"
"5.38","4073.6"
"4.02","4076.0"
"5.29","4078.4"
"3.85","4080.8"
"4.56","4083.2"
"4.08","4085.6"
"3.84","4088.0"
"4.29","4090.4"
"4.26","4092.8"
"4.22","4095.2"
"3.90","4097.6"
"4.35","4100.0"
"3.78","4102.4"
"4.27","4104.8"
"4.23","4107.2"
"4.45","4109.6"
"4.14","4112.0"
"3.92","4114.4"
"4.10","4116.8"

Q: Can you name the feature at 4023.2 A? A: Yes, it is C IV 1549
